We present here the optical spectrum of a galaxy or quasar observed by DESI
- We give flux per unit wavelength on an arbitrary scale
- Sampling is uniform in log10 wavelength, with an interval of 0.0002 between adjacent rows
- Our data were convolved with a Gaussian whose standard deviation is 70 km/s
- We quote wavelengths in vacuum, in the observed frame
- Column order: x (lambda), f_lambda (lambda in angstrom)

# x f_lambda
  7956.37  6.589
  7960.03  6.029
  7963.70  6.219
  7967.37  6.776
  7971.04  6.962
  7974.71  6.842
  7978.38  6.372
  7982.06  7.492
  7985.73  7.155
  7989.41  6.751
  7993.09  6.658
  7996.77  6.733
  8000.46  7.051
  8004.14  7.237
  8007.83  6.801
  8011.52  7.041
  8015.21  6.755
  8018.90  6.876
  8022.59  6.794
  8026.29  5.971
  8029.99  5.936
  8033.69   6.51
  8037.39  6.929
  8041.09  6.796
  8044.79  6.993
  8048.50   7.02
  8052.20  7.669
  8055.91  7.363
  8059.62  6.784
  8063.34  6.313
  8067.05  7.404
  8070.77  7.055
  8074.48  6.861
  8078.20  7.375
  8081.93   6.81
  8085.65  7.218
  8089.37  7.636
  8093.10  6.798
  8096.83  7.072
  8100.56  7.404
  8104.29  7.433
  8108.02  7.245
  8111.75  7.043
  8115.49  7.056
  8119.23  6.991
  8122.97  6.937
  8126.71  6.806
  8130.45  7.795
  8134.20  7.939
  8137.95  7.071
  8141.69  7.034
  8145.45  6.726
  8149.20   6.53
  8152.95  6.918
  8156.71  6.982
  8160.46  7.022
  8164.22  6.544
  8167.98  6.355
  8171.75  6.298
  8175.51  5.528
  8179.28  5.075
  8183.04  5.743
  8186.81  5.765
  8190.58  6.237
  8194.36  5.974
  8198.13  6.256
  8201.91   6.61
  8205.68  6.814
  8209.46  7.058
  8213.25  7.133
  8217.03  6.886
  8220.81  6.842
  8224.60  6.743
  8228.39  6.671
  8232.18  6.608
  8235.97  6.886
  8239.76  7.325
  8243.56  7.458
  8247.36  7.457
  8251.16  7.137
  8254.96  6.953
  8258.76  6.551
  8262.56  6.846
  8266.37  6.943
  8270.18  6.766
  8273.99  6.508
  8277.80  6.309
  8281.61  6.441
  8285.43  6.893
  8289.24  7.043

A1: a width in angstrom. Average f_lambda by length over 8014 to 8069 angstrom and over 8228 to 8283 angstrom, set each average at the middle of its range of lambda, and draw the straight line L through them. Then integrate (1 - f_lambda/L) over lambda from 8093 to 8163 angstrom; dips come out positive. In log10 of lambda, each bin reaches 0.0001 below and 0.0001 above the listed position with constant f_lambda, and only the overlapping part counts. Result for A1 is -2.7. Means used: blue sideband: 6.81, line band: 7.1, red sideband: 6.87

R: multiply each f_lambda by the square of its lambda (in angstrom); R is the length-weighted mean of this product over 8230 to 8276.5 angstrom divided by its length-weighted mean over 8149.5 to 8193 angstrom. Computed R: 1.1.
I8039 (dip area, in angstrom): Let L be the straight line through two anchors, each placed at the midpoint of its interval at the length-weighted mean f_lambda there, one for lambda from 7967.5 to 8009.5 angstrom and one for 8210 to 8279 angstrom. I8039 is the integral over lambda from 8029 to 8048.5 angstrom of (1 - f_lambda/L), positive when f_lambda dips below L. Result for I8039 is 0.6 angstrom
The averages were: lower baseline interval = 6.91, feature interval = 6.7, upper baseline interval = 6.9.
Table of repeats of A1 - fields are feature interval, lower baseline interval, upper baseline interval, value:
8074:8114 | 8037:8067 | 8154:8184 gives -2.69 angstrom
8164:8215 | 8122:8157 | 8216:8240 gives 5.15 angstrom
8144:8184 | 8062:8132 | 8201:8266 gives 3.92 angstrom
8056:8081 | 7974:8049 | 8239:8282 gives -0.64 angstrom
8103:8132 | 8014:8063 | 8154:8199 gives -3.27 angstrom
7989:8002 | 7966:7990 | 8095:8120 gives 0.29 angstrom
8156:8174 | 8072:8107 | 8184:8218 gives 0.33 angstrom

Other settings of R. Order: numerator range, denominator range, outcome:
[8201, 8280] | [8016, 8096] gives 1.04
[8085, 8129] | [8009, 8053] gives 1.08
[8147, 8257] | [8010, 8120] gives 0.98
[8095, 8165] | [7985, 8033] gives 1.08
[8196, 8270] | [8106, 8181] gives 1.04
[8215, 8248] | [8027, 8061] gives 1.06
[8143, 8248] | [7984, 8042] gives 1.02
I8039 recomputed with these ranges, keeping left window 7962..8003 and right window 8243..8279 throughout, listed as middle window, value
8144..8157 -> 0.2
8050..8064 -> -0.5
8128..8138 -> -1.2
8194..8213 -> 0.6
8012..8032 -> 1.0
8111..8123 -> -0.3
